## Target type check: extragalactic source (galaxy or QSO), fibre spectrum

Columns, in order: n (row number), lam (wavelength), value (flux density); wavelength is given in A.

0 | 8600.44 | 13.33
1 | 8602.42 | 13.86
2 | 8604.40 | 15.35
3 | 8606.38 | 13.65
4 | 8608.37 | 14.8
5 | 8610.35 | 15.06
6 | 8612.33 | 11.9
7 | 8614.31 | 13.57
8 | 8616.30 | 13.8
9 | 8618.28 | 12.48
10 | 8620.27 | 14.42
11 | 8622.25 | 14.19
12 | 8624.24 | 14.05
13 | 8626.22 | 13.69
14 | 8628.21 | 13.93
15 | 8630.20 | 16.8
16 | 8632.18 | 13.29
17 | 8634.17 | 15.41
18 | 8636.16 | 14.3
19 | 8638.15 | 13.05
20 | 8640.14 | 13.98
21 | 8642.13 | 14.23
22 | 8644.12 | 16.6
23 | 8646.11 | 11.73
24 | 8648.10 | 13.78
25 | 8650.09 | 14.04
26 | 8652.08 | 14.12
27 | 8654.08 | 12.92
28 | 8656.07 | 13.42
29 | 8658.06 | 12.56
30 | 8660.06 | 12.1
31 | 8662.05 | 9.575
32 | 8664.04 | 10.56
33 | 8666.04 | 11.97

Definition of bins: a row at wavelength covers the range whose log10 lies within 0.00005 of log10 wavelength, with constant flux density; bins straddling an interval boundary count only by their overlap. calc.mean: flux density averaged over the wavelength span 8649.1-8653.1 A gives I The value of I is 14.1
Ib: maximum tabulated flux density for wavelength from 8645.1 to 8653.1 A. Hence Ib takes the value 14.12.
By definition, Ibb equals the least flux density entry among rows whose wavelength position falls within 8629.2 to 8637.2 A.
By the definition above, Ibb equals 13.29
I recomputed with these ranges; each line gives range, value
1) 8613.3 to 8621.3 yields 13.6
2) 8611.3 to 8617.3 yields 13.1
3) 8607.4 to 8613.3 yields 13.9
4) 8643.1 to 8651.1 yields 14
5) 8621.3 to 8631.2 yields 14.5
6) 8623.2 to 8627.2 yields 13.9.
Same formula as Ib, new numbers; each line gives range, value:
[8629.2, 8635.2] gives 16.8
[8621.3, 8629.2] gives 14.19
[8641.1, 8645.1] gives 16.6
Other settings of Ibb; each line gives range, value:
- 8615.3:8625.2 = 12.48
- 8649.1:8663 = 9.575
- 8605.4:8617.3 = 11.9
